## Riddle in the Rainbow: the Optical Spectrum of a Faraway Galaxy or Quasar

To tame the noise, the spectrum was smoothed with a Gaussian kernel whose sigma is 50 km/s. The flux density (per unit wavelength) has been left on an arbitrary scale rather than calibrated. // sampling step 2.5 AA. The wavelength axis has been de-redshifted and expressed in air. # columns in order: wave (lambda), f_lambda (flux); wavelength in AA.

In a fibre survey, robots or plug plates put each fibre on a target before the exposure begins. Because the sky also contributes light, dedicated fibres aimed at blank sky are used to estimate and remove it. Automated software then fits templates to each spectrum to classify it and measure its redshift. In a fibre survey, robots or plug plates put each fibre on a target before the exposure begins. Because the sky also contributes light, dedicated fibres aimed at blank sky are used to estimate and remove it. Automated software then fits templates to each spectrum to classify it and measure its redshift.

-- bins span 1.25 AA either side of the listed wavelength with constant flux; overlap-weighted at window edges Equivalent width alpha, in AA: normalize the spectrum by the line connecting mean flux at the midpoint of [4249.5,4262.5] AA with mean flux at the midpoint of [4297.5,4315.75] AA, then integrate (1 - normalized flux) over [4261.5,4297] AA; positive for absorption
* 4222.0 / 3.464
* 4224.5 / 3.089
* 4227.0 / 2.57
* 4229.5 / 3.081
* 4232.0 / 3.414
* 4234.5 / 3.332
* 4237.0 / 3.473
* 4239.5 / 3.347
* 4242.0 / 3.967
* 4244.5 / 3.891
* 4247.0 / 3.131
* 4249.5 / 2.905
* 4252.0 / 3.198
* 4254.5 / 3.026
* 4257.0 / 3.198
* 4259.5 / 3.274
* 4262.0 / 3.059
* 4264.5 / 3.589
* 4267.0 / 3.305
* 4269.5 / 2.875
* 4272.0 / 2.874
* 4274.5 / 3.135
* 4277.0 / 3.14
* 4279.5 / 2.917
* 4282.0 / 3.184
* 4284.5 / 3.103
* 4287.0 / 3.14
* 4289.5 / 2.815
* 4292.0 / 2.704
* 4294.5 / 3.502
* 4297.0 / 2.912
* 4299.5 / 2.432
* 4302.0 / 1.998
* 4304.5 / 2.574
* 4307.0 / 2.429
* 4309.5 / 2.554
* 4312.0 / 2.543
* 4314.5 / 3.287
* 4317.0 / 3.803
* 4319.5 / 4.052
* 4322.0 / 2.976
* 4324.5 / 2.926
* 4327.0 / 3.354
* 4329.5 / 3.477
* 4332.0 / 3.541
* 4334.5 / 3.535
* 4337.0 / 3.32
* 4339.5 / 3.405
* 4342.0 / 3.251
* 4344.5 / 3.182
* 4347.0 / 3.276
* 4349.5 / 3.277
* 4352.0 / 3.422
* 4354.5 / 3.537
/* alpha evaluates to -2.76 AA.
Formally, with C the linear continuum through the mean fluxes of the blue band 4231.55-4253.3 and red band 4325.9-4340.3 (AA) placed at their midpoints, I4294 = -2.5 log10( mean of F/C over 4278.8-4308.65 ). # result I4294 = 0.22 mag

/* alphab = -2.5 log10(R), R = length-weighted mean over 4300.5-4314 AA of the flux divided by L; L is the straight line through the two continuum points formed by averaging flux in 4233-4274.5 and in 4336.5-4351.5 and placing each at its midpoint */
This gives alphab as 0.31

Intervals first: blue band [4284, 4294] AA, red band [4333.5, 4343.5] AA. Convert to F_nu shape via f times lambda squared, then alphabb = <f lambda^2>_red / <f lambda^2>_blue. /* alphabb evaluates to 1.2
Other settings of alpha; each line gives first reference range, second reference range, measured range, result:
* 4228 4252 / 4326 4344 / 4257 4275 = 1.17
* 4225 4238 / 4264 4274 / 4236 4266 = -1.83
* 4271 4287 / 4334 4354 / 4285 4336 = 2.71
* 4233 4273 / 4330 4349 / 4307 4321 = 0.70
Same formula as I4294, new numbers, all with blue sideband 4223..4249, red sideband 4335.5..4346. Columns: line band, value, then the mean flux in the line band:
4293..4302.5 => 0.193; 2.77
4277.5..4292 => 0.103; 3.01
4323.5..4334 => -0.017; 3.35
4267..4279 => 0.095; 3.03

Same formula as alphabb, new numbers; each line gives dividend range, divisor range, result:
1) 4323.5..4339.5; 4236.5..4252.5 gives 1.03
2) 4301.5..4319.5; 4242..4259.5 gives 0.90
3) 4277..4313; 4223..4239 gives 0.90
